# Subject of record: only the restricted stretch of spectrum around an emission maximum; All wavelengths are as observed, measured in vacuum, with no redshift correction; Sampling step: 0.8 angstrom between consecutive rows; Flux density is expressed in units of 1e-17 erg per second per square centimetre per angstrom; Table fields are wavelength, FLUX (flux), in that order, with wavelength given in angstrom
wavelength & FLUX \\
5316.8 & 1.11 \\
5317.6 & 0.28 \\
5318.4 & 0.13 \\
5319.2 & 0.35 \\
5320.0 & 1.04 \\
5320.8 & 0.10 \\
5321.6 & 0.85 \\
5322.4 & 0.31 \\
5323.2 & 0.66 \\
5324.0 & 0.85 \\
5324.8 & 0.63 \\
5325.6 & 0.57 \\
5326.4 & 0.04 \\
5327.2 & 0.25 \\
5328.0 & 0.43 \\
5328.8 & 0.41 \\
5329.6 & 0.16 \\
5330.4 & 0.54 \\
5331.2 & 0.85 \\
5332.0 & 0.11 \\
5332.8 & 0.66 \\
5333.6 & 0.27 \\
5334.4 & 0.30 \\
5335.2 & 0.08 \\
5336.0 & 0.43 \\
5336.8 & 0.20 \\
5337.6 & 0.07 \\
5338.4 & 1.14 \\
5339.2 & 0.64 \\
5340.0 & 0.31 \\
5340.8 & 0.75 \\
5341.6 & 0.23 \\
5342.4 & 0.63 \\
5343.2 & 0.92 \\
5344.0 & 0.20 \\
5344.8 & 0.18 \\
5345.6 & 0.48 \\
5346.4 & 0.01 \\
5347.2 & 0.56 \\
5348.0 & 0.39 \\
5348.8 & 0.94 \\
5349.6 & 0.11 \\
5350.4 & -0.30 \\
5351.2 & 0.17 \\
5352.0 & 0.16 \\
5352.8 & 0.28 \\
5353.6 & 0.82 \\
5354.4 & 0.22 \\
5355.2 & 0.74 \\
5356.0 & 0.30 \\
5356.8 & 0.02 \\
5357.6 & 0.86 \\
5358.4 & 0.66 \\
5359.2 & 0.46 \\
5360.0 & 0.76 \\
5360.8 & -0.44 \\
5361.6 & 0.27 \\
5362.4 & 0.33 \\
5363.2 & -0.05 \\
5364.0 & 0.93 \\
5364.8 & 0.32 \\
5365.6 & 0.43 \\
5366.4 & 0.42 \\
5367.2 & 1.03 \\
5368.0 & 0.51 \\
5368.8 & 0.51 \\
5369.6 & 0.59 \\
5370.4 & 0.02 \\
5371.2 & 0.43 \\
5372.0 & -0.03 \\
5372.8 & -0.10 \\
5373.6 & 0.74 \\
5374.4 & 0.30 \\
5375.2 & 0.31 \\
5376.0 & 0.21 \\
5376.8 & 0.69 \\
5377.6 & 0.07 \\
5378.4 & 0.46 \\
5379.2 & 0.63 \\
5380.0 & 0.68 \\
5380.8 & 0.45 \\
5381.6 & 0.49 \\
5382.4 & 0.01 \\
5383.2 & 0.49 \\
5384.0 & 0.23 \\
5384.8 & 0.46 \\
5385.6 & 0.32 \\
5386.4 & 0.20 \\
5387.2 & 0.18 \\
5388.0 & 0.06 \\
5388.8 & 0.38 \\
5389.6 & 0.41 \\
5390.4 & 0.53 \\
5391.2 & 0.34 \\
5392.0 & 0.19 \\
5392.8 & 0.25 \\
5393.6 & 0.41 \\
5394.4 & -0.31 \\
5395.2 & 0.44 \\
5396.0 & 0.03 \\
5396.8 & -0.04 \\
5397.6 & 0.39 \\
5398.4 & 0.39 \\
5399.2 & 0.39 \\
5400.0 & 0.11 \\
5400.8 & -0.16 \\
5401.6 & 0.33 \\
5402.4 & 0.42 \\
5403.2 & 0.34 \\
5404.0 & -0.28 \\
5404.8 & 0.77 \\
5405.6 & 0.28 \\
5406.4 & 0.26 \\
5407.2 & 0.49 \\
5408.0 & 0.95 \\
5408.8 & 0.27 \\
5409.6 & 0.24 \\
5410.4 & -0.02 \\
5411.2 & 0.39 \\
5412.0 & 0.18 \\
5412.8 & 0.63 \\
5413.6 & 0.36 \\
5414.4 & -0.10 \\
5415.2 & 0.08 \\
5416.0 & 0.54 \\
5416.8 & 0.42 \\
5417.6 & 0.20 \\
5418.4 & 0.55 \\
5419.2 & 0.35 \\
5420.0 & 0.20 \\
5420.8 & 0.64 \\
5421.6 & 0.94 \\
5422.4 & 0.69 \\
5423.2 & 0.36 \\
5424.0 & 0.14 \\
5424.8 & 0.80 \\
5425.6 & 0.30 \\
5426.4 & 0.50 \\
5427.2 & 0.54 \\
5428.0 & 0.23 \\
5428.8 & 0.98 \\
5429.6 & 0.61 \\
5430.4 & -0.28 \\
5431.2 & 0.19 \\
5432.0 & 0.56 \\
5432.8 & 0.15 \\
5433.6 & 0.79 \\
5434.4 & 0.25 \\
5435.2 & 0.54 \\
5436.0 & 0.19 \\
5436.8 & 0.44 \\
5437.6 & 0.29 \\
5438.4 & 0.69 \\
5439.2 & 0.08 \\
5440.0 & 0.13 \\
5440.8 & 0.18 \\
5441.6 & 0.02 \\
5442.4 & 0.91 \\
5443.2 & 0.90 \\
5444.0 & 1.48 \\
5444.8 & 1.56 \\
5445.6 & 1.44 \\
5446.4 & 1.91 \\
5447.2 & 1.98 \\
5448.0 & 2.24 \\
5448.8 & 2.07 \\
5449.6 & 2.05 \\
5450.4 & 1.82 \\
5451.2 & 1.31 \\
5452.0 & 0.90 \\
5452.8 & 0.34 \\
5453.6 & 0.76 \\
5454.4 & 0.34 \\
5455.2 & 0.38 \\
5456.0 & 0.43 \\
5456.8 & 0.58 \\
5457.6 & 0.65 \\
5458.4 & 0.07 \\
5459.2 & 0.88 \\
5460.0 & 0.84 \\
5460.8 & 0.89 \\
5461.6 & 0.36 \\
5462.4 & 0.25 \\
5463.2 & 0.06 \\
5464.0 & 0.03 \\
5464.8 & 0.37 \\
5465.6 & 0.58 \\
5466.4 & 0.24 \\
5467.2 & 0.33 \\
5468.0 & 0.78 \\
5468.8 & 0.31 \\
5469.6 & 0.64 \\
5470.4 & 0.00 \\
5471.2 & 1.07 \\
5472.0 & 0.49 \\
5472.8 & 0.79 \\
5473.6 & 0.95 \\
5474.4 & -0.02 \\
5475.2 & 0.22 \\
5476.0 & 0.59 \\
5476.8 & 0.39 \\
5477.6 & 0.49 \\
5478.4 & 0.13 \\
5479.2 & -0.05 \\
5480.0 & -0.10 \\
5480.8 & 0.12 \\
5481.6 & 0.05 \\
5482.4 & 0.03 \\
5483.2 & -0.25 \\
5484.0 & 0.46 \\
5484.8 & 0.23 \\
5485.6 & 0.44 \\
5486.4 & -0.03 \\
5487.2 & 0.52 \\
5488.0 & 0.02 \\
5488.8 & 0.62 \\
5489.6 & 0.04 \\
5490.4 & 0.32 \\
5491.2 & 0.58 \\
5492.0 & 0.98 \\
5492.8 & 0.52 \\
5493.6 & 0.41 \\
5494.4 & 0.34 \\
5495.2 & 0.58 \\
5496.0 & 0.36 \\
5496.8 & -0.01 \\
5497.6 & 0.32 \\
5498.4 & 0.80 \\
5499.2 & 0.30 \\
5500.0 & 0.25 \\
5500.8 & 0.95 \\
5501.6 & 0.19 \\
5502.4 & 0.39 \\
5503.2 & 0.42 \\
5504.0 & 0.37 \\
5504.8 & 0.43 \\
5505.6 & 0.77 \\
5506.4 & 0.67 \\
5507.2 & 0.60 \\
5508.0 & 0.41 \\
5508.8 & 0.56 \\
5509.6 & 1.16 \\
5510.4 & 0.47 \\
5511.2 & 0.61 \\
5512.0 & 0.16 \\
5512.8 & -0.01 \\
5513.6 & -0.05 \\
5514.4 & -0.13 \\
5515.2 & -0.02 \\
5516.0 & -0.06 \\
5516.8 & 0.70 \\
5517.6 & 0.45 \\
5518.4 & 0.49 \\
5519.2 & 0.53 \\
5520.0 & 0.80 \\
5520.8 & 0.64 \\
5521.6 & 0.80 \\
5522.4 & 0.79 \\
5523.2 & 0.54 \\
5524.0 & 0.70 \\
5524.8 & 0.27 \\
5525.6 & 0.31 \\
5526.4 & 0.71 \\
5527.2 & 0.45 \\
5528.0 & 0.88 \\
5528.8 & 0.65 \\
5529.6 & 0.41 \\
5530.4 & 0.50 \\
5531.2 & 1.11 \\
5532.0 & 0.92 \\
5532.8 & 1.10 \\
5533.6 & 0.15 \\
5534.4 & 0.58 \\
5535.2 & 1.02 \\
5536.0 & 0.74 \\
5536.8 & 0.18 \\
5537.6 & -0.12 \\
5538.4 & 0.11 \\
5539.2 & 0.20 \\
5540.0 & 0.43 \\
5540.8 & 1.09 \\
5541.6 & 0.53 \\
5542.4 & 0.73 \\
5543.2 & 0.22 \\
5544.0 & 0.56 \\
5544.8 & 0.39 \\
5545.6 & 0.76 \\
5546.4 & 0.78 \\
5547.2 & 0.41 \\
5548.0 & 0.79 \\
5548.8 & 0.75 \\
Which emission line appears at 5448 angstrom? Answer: [O II] 3727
